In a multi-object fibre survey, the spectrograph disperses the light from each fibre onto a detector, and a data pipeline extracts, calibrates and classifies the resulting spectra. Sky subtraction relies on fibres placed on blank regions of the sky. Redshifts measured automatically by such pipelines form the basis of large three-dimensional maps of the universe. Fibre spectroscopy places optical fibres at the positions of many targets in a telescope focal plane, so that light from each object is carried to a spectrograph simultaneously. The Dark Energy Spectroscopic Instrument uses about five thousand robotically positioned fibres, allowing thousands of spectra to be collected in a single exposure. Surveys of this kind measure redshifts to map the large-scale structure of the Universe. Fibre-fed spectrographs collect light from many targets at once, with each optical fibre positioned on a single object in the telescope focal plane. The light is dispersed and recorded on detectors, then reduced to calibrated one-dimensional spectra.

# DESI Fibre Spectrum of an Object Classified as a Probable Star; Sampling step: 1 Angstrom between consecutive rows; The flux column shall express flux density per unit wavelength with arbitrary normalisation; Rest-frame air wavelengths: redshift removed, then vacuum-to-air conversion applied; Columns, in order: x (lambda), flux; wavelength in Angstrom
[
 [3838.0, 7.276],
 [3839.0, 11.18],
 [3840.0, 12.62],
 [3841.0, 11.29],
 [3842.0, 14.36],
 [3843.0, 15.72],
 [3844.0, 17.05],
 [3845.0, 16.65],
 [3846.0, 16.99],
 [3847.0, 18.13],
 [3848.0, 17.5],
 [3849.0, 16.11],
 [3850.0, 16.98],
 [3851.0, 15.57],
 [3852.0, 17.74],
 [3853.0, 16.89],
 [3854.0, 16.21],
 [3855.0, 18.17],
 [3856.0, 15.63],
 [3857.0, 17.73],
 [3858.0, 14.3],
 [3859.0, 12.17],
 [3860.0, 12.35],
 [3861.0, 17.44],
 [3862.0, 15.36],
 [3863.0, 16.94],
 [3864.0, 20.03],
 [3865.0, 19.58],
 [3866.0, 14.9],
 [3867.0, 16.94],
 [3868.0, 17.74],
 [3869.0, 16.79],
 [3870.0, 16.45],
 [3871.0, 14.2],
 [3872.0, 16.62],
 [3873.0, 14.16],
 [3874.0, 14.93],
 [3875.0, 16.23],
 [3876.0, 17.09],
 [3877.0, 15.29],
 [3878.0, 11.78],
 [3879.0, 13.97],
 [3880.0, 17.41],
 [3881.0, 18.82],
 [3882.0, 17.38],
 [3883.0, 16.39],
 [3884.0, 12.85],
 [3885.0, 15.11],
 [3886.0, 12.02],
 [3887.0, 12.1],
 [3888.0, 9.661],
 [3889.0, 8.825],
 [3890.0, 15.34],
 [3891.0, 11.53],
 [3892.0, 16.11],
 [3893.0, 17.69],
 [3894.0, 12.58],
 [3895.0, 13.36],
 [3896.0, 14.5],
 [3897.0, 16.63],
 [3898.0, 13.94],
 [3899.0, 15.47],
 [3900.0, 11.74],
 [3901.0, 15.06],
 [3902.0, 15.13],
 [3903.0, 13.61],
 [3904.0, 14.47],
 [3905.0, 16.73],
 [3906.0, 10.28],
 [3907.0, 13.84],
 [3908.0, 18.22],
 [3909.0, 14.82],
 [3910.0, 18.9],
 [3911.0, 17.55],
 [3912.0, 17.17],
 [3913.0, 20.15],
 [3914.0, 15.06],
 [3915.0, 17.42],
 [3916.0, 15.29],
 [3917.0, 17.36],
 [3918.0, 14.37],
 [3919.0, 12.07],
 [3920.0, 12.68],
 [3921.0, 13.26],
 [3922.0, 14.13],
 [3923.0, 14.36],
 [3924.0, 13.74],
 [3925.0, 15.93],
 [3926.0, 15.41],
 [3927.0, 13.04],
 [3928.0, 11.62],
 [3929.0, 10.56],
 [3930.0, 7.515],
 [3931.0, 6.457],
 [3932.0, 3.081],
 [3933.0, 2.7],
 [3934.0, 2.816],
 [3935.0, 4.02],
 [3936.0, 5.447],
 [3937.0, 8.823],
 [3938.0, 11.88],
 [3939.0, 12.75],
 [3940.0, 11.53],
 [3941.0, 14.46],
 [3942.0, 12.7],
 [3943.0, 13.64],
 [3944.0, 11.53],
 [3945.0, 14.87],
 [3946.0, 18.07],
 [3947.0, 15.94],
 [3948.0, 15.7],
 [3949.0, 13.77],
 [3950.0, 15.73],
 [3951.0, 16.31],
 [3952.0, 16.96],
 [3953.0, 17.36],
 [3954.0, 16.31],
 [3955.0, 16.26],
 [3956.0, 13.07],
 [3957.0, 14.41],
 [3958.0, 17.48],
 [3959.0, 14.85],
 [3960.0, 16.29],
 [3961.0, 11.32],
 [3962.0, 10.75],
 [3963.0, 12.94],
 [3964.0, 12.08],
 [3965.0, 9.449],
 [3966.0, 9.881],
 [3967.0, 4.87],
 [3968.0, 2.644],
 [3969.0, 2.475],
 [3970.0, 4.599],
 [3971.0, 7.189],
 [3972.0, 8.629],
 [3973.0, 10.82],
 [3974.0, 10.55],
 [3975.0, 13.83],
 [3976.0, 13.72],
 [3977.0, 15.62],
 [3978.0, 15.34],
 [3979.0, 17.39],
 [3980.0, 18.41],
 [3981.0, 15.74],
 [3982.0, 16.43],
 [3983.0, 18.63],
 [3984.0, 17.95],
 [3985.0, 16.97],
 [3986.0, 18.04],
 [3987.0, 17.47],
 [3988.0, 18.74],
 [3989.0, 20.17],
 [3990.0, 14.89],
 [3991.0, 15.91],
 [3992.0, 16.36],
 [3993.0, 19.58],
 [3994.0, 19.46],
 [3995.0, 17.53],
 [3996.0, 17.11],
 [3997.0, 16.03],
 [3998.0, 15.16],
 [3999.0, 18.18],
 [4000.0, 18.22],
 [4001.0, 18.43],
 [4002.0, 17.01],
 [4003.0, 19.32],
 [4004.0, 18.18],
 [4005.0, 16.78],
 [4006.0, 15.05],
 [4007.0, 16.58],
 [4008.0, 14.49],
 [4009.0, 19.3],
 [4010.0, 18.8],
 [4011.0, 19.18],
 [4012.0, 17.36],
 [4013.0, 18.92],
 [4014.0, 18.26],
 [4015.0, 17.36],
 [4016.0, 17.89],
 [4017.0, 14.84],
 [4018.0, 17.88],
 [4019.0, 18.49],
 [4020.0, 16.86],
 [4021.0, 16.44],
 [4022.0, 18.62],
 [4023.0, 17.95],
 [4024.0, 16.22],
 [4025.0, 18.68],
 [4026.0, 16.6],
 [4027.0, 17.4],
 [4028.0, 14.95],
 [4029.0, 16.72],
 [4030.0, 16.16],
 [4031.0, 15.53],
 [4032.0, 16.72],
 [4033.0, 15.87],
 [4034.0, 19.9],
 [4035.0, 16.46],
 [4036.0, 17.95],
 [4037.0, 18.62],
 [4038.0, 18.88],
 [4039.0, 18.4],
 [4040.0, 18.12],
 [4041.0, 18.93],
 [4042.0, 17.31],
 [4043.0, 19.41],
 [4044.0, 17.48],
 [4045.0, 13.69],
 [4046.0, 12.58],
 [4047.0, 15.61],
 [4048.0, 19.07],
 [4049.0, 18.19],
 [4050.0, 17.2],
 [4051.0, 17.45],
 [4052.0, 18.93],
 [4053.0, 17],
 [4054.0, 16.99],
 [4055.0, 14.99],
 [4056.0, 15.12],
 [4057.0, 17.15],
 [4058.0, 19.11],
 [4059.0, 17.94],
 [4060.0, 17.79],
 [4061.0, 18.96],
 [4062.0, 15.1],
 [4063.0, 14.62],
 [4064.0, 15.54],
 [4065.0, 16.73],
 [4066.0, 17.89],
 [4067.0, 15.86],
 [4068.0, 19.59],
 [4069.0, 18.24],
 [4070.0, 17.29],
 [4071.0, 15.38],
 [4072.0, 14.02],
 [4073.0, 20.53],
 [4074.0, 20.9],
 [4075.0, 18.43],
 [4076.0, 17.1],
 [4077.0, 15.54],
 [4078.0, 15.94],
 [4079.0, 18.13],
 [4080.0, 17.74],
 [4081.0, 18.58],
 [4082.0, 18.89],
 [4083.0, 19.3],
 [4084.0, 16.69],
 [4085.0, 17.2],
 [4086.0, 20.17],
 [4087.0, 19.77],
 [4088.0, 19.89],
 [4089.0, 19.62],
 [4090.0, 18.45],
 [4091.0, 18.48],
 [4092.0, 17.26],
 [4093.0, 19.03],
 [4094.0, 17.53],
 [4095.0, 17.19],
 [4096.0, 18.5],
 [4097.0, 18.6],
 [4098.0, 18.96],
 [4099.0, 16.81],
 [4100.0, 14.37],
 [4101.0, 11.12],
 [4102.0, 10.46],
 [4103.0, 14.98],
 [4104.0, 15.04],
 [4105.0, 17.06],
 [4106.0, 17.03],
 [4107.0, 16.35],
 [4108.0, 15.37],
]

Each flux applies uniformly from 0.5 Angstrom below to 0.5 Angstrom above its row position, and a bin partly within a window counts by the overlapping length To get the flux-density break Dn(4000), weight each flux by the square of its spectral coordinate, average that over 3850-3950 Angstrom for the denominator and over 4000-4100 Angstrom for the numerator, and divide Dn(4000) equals 1.3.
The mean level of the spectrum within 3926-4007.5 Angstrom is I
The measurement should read 13.6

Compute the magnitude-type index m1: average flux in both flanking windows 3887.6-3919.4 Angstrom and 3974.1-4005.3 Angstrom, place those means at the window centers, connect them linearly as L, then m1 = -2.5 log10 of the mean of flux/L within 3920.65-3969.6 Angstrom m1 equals 0.323 mag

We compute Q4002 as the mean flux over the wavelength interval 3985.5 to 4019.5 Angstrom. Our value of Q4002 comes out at 17.6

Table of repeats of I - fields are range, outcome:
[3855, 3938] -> 14.1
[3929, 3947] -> 9.75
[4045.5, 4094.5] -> 17.5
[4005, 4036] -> 17.2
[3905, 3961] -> 13.5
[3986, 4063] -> 17.3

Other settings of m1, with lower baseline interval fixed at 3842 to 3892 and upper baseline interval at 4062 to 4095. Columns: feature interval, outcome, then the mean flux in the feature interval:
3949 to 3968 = 0.23 mag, 13.4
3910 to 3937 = 0.31 mag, 12.1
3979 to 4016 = -0.04 mag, 17.6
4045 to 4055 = 0.05 mag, 16.7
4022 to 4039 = 0.00 mag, 17.2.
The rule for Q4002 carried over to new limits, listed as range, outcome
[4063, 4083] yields 17.5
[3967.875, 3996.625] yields 14.7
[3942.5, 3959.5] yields 15.4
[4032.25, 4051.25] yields 17.4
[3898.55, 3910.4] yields 14.8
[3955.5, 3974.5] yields 10.2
